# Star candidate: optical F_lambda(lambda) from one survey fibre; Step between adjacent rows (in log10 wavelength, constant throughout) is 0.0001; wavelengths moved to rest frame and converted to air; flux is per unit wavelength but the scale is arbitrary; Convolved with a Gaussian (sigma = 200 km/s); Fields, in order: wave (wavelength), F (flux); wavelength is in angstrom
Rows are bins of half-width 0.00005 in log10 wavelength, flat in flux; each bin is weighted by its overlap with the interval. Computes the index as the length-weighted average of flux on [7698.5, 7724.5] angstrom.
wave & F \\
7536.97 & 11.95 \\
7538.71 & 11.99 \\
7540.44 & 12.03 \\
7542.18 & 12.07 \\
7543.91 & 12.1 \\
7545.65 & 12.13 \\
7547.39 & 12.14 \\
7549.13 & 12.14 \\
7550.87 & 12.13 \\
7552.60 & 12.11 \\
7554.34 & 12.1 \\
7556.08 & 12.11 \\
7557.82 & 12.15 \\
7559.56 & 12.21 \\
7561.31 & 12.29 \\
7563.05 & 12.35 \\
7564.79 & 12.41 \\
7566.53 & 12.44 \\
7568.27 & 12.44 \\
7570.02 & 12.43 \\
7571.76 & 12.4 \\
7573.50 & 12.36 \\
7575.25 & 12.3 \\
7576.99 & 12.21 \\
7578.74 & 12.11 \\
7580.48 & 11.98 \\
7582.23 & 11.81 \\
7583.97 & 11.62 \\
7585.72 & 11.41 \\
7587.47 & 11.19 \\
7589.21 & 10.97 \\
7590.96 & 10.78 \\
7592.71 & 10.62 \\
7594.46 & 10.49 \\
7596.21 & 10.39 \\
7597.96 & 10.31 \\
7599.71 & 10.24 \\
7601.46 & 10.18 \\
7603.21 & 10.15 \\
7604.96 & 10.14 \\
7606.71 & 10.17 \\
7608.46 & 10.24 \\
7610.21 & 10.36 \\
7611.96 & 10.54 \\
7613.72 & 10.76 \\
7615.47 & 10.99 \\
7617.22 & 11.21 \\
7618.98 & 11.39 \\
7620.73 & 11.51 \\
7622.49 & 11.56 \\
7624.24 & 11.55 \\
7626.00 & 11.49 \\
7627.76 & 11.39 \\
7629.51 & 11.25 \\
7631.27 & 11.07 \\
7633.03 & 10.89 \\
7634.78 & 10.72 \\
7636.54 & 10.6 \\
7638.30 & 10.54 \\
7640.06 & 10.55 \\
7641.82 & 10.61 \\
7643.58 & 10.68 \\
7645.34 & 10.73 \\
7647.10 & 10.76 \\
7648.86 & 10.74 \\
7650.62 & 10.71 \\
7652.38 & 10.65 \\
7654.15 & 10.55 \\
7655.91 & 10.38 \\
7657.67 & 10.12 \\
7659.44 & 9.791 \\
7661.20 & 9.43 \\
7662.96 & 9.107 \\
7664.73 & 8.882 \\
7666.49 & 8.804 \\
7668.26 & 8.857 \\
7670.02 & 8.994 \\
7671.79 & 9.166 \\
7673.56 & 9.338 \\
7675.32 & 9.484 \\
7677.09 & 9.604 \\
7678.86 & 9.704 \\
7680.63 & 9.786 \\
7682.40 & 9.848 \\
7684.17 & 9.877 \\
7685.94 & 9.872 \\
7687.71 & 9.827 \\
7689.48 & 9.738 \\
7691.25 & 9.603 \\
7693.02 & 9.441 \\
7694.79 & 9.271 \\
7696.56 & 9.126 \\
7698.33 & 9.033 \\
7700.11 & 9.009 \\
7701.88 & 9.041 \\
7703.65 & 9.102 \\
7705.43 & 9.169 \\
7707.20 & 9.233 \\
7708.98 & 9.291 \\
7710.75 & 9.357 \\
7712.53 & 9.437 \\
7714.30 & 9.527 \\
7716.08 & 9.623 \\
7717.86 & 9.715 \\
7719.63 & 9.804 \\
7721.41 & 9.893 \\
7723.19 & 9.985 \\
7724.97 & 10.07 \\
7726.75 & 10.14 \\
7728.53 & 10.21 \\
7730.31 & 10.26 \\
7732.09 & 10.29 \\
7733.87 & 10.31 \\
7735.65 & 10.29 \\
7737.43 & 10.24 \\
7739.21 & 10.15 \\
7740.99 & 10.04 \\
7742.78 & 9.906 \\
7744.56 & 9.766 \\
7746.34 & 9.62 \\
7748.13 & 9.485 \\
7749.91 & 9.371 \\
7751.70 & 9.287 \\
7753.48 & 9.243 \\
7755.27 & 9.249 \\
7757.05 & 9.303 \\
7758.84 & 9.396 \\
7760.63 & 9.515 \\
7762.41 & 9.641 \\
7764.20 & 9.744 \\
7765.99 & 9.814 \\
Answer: 9.44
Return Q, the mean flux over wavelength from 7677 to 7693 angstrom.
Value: 9.75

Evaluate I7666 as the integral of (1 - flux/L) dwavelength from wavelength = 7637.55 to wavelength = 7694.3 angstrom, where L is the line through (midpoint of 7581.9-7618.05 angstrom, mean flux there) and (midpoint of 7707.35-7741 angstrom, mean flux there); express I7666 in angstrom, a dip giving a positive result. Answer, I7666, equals 2.2 angstrom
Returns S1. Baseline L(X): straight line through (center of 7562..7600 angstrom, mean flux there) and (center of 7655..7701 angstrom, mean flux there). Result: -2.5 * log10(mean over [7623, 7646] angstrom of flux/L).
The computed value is -0.05 mag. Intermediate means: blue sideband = 11.6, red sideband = 9.47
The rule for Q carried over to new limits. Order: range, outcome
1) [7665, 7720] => 9.4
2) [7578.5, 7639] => 10.9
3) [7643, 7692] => 9.82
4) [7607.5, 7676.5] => 10.4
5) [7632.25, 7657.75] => 10.6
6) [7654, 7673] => 9.42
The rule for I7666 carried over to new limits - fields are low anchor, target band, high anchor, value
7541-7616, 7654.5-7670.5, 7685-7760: 1.5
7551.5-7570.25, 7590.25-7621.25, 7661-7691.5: 1.6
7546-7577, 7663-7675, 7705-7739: 1.8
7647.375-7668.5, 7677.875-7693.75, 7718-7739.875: 0.4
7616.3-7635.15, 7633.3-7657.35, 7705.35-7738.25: 0.8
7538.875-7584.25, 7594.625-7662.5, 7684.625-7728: 1.8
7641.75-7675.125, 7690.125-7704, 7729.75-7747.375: 1.1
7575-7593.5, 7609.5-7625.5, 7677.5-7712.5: -0.3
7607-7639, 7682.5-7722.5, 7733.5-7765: 2.8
